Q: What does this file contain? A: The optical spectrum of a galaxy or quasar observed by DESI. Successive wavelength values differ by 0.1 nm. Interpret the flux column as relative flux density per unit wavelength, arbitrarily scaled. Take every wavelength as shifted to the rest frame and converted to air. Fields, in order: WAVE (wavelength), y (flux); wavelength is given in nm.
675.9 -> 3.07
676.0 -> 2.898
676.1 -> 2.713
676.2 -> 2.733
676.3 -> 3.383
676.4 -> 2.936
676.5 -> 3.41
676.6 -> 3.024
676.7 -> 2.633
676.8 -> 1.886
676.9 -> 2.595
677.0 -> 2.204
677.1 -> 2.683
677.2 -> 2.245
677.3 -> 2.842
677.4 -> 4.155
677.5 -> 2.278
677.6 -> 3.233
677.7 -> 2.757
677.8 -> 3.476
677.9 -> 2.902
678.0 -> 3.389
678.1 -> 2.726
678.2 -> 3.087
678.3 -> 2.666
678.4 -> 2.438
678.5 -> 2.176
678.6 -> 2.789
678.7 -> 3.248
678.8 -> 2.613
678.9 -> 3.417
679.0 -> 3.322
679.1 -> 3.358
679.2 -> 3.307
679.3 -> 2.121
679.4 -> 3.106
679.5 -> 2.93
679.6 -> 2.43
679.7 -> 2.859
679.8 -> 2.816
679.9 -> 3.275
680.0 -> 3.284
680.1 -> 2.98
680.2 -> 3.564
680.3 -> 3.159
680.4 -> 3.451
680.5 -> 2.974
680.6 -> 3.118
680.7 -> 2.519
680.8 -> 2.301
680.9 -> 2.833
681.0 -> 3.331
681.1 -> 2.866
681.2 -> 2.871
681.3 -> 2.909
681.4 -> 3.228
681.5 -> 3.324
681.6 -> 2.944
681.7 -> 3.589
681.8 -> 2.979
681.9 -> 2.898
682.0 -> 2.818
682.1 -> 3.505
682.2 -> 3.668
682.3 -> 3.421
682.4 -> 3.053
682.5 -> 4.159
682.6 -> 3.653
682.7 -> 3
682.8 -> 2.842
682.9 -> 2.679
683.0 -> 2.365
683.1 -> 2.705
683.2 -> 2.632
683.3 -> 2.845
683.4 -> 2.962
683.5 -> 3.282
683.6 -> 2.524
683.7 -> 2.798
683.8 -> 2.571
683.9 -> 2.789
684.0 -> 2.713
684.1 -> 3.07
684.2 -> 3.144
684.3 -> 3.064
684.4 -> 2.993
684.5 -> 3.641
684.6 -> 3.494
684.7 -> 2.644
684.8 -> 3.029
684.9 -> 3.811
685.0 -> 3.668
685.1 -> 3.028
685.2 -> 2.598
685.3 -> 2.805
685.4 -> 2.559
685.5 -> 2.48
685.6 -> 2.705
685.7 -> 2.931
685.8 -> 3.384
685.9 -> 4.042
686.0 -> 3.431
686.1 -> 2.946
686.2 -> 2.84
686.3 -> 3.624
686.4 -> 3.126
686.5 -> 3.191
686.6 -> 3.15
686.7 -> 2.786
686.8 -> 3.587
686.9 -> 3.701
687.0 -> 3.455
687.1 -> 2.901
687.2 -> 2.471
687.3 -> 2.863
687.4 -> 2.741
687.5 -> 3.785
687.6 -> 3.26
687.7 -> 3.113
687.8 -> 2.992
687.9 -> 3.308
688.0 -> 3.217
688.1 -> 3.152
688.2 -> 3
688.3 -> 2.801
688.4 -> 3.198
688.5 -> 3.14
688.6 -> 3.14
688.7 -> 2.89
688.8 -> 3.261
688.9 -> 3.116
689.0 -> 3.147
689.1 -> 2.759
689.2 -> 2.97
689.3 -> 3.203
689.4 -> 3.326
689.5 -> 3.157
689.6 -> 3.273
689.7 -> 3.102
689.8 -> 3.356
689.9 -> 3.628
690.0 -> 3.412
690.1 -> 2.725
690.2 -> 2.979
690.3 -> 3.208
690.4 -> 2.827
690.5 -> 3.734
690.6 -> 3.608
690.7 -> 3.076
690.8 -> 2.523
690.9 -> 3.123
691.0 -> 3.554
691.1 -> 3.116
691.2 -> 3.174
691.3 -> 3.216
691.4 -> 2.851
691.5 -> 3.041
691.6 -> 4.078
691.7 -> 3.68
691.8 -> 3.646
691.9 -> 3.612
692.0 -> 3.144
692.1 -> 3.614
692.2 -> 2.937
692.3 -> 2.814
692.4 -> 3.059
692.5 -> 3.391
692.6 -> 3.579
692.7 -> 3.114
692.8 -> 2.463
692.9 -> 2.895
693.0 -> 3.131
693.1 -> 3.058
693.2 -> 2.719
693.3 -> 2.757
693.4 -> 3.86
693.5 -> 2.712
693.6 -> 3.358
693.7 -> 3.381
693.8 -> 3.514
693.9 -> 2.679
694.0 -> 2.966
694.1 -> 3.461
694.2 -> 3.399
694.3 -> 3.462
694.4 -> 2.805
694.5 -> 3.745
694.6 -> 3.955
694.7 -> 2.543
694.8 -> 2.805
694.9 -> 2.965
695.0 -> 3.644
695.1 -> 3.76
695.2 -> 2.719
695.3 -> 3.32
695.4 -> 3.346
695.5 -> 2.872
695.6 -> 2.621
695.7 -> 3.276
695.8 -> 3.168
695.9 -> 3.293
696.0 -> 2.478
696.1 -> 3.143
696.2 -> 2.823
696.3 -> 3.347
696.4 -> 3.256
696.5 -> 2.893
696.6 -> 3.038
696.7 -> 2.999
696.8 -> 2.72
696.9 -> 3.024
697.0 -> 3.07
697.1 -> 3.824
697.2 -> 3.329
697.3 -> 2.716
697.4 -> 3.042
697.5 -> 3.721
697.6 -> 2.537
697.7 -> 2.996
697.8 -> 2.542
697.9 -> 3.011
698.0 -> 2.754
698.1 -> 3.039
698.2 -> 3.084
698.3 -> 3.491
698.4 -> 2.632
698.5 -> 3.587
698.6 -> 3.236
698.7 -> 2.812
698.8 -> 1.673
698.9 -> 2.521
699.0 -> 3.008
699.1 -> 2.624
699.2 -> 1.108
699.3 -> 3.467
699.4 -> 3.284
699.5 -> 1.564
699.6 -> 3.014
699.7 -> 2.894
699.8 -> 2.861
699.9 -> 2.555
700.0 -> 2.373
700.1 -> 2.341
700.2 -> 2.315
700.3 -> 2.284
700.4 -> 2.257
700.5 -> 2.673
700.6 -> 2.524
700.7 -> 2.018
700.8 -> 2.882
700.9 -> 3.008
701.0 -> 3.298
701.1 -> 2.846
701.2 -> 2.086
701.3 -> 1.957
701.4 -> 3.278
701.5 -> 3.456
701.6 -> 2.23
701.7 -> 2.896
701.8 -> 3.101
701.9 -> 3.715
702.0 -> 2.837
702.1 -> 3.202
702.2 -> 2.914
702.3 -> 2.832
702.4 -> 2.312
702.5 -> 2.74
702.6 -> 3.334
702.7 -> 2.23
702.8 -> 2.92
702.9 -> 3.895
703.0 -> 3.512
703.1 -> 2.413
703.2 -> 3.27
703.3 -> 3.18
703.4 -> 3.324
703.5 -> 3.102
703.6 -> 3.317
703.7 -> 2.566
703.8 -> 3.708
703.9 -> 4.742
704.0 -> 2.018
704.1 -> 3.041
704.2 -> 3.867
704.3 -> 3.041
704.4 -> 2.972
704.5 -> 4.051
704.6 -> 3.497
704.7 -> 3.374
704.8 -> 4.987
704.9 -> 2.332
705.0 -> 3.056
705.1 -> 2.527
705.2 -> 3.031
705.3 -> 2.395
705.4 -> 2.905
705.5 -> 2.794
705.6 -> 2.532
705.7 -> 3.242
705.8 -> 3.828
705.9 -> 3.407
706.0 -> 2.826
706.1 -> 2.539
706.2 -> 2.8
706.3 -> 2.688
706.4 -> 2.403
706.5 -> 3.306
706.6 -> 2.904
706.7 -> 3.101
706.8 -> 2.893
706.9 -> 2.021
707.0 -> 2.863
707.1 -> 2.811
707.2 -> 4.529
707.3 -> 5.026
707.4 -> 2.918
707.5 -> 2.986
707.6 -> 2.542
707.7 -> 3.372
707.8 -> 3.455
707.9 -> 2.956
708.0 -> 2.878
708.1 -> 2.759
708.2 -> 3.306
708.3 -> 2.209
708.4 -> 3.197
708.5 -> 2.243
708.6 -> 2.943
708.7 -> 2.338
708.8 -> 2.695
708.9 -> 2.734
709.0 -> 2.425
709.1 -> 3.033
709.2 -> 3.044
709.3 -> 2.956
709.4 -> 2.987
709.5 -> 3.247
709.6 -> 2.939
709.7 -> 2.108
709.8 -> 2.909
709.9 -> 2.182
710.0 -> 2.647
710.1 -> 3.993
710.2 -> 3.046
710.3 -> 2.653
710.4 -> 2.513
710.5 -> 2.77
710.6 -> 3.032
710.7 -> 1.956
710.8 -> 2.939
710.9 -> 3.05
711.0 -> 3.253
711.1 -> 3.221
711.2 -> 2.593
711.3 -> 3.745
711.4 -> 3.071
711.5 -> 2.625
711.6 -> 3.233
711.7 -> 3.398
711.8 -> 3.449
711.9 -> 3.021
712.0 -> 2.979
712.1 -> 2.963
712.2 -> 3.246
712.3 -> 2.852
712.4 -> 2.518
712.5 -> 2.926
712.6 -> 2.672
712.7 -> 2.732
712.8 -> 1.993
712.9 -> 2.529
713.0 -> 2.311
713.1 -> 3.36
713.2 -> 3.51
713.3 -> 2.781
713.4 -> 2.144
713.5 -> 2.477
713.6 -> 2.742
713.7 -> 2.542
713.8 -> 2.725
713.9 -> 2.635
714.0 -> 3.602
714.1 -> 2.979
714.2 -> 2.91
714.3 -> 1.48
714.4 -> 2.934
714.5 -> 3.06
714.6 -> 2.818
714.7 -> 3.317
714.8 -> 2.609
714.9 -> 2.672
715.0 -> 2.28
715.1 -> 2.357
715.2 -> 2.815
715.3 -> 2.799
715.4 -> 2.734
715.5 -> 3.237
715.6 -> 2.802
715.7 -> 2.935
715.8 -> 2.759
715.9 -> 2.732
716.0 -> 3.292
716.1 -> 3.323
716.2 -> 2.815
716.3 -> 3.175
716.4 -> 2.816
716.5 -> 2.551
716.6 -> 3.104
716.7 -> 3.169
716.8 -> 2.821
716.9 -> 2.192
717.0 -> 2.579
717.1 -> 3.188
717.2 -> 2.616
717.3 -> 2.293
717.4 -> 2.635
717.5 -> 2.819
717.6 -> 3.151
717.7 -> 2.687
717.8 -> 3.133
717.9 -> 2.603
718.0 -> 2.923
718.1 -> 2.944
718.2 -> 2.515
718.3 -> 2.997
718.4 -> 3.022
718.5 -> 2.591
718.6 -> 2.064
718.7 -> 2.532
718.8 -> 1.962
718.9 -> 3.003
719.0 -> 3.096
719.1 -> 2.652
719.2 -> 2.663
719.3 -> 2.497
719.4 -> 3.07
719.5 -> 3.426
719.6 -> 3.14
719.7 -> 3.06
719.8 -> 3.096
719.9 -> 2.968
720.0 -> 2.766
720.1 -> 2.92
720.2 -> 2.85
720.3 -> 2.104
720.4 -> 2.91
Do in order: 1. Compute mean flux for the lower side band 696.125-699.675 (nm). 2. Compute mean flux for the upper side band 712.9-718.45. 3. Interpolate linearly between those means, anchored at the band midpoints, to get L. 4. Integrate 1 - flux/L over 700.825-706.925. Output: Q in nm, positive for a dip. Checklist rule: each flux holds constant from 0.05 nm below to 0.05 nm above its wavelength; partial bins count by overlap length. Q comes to -0.329 nm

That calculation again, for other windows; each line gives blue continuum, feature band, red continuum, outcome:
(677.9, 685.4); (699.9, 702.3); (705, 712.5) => 0.198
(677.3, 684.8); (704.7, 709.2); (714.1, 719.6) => -0.202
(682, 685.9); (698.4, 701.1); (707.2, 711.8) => 0.329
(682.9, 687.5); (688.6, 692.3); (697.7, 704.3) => -0.306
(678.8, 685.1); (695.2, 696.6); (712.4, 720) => -0.050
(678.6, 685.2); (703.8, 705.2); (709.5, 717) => -0.217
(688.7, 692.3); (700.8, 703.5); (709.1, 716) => 0.060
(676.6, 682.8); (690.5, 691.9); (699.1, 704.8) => -0.171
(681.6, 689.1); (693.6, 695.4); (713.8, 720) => -0.143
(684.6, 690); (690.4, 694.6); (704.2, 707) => -0.163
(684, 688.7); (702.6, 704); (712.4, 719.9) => -0.131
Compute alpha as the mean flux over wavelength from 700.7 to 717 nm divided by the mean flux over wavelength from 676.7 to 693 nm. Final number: 1.0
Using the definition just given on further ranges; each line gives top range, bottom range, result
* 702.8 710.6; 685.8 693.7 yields 0.95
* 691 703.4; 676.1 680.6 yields 1.02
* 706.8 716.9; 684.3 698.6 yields 0.92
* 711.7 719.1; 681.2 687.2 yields 0.90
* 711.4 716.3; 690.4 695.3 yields 0.88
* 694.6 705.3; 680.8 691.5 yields 0.96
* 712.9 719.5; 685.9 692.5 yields 0.87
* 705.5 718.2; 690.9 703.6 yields 0.96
